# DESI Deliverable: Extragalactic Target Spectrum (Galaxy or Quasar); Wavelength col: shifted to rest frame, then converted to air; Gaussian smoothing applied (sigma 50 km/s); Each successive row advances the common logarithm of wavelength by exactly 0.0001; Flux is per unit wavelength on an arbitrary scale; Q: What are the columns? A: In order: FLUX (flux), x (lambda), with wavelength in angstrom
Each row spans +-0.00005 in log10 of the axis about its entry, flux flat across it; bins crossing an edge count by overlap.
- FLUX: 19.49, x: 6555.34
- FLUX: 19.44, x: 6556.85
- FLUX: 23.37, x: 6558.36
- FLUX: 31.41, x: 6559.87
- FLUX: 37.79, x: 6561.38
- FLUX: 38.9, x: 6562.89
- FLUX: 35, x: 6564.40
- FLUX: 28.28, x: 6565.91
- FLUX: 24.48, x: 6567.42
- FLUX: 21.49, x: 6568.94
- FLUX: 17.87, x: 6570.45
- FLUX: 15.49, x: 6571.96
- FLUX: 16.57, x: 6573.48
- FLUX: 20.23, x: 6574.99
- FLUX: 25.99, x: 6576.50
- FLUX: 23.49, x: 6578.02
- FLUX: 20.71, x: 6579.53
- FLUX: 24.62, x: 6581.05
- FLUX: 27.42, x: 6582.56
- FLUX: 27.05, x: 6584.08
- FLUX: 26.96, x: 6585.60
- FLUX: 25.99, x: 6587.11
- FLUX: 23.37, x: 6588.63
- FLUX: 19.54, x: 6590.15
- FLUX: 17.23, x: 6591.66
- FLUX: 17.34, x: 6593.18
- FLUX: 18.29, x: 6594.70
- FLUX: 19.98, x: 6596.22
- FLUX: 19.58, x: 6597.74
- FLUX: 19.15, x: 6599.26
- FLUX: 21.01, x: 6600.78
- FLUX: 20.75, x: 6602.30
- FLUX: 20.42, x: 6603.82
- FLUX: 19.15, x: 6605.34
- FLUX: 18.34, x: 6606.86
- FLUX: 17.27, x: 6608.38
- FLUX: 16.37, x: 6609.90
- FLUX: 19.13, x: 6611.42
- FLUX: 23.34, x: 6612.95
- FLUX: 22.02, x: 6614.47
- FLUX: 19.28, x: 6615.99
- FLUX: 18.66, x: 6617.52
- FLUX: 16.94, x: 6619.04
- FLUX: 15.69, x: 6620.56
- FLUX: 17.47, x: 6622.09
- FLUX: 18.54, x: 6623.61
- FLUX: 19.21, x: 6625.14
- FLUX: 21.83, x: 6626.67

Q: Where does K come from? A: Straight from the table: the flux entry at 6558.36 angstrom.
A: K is 23.37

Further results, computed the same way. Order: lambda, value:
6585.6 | 26.96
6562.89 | 38.9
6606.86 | 18.34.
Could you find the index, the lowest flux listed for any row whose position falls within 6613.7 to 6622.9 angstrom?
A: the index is 15.69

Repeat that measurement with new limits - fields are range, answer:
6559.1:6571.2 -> 17.87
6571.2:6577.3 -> 15.49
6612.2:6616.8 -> 19.28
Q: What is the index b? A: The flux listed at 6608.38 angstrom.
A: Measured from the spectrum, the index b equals 17.27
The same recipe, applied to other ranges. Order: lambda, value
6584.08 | 27.05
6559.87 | 31.41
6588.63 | 23.37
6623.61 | 18.54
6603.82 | 20.42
